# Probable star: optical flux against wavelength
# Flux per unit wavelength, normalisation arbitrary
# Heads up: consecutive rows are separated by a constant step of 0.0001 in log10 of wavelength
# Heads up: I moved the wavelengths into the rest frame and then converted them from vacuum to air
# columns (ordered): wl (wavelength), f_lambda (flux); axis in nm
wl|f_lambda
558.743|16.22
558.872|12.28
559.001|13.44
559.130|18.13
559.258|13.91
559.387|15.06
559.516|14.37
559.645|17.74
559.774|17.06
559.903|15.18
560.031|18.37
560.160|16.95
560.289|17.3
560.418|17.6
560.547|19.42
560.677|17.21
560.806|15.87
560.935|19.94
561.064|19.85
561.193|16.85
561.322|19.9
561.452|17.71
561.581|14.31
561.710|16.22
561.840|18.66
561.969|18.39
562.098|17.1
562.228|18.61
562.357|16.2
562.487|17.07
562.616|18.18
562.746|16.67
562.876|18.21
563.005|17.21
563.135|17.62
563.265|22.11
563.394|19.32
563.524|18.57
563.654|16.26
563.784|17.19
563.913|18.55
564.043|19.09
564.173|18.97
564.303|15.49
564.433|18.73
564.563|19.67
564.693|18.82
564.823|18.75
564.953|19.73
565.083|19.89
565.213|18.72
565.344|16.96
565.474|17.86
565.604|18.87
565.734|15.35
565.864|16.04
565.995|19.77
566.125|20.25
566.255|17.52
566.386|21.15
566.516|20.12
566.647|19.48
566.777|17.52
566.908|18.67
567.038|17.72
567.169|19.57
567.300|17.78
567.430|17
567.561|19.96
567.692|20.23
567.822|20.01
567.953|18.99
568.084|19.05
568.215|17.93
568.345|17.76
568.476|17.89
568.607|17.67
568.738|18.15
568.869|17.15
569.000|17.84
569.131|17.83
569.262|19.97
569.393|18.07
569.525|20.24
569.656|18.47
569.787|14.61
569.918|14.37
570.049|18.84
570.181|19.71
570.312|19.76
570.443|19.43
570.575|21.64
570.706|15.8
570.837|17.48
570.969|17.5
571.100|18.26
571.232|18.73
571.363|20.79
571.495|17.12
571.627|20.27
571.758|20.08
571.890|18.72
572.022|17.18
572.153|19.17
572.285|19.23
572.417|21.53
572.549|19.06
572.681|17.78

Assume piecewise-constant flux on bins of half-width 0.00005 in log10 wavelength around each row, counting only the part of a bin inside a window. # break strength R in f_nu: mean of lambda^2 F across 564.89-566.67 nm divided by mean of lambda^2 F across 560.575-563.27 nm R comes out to 1.1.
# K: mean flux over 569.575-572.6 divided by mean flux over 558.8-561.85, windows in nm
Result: 1.11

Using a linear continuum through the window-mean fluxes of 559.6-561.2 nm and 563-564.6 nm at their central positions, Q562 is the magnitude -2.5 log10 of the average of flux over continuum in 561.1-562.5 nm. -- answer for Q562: 0.033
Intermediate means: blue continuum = 17.7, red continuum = 18.4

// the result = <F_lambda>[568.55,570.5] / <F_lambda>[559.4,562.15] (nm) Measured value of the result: 1.0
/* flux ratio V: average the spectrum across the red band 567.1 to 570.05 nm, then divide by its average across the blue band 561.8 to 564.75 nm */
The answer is 1.01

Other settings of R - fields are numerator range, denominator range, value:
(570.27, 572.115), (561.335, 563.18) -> 1.12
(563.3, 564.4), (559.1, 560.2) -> 1.13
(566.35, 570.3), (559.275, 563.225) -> 1.09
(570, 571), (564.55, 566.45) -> 1.03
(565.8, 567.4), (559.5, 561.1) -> 1.10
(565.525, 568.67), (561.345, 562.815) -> 1.10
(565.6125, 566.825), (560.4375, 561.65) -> 1.06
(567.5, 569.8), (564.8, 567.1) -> 1.01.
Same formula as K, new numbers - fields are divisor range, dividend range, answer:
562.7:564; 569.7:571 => 0.98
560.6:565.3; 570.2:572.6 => 1.05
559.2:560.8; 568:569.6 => 1.10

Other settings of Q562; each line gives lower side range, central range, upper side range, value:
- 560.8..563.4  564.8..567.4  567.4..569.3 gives -0.02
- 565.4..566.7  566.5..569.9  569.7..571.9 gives 0.01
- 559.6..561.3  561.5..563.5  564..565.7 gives 0.02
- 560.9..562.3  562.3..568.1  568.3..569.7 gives -0.02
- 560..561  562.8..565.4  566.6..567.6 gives -0.02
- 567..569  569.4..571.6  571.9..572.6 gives 0.03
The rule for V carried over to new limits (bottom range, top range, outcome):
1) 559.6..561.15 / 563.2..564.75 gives 1.05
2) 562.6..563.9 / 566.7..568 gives 1.03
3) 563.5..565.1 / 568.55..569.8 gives 0.99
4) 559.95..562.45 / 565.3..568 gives 1.05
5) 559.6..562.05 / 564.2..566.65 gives 1.05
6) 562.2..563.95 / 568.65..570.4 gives 1.01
